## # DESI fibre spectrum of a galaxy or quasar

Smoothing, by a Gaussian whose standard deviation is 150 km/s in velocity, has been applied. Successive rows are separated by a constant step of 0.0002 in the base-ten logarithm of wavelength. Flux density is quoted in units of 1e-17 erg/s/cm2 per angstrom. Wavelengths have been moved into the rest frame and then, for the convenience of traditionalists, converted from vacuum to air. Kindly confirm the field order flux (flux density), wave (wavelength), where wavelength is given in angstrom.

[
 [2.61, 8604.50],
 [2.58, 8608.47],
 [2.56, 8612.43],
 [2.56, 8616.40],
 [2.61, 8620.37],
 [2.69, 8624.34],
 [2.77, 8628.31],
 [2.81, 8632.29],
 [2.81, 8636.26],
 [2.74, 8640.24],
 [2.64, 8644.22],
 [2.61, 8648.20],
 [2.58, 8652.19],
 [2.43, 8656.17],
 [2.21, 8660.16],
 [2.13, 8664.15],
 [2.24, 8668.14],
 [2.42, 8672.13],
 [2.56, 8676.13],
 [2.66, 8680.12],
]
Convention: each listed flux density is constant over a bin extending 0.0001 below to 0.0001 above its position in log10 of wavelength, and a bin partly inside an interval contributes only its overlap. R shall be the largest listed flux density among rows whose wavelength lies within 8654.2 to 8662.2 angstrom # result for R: 2.43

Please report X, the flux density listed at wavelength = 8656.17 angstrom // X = 2.43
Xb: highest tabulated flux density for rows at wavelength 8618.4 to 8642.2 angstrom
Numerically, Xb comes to 2.81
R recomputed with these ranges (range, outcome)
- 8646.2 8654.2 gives 2.61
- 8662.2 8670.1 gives 2.24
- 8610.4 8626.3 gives 2.69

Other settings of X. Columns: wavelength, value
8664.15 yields 2.13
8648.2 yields 2.61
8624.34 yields 2.69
